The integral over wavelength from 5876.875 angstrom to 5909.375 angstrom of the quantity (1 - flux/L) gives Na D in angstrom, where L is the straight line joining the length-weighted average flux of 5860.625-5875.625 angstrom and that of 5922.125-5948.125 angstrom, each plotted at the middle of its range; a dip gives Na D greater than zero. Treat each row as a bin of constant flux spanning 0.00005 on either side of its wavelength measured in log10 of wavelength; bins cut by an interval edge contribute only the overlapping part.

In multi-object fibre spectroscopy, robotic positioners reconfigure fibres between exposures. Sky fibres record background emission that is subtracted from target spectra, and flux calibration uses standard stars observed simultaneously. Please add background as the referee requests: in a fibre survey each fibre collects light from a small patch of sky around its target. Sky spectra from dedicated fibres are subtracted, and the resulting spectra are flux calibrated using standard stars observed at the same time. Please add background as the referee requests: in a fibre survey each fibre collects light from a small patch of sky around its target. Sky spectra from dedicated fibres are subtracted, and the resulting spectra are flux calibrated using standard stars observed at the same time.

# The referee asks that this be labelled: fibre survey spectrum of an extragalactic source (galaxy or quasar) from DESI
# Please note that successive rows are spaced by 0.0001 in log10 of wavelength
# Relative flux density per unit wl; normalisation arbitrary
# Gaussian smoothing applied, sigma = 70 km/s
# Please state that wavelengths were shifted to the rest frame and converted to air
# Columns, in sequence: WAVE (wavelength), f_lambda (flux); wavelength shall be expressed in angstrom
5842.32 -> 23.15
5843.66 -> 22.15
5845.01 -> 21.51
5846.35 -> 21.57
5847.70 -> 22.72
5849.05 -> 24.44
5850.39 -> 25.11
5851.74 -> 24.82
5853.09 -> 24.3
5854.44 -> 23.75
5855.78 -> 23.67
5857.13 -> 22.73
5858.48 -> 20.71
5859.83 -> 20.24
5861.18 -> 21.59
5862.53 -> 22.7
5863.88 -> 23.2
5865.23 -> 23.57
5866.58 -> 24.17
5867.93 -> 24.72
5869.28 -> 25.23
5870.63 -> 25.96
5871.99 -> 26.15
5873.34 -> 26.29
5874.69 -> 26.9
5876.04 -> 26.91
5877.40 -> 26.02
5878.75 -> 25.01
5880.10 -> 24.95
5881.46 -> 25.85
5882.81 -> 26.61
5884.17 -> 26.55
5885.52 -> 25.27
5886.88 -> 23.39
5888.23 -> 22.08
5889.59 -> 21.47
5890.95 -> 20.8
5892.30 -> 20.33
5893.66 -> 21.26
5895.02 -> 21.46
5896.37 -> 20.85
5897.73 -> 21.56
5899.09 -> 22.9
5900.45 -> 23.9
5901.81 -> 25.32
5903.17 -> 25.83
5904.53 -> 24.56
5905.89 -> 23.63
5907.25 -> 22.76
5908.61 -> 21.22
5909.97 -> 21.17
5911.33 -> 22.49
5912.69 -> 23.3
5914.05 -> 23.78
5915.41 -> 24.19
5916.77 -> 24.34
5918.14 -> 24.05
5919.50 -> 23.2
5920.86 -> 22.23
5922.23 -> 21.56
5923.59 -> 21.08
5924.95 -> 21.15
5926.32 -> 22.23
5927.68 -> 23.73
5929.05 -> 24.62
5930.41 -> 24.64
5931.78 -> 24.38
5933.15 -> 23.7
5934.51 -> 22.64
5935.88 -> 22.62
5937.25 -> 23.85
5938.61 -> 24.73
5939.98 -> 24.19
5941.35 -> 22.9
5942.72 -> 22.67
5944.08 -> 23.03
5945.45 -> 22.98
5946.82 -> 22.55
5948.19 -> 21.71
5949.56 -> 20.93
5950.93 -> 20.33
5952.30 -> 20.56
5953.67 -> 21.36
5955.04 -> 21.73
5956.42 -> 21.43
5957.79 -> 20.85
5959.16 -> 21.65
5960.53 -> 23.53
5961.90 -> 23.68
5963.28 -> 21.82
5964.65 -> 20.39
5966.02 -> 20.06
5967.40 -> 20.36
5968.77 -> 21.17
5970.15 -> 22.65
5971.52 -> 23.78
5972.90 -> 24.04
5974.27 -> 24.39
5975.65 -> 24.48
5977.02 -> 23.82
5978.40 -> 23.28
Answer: 0.8 angstrom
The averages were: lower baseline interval 24.7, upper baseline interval 23.1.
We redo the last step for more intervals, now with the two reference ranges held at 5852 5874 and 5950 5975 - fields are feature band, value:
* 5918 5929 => 0.1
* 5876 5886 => -1.1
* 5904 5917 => -0.1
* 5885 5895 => 0.5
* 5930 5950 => -0.8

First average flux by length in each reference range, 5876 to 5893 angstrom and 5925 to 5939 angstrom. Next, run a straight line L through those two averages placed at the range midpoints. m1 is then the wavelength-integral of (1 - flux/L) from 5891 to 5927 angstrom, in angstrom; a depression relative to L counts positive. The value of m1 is 1.8 angstrom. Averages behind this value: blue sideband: 24.1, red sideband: 23.6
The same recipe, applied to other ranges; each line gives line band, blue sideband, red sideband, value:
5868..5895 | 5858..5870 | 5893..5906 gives -1.7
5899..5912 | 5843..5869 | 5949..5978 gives -0.5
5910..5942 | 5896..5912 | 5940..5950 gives -0.7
